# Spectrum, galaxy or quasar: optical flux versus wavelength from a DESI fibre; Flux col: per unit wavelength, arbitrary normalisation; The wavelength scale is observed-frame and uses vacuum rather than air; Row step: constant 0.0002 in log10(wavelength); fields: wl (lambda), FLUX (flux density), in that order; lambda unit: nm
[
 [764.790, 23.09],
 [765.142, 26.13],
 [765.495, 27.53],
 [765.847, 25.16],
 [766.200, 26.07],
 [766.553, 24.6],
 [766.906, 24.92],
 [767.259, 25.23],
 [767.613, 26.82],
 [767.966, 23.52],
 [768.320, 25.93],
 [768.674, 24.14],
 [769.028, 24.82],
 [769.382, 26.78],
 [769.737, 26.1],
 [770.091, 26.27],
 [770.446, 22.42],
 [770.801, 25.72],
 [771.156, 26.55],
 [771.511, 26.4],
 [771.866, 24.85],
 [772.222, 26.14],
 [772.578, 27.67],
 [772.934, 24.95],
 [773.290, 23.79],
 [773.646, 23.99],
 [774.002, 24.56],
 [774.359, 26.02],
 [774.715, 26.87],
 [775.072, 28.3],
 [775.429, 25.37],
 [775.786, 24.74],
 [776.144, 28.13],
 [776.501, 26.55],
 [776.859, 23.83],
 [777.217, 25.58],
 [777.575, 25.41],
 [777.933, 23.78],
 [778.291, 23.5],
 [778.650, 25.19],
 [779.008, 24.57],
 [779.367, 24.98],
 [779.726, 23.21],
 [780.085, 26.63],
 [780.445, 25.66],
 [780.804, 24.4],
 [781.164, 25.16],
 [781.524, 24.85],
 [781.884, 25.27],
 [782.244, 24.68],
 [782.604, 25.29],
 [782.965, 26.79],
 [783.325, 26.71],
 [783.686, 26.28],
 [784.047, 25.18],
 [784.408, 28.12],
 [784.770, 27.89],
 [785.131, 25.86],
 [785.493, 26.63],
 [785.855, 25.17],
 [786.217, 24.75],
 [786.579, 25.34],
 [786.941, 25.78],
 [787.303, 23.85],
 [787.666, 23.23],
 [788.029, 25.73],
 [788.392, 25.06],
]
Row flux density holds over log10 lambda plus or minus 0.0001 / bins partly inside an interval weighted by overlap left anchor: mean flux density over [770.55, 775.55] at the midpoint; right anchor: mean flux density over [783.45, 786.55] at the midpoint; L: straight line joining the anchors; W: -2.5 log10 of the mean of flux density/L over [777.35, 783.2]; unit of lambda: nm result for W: 0.04 mag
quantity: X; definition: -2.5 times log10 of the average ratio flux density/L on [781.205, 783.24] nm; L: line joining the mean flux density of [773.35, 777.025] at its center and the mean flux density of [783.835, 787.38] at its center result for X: 0.02 mag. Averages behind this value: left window 25.8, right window 25.9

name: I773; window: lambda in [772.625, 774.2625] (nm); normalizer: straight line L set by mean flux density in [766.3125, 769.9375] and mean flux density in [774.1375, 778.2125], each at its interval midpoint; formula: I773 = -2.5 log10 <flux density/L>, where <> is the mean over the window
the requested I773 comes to 0.041 mag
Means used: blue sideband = 25.3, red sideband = 25.8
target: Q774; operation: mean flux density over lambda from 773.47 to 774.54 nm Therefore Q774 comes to 24.9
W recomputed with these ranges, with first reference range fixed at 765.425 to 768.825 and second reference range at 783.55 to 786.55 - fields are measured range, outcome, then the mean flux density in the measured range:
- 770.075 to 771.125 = 0.03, 24.8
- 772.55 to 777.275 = 0.00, 25.7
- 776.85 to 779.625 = 0.05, 24.6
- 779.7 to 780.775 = 0.03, 25.3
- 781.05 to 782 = 0.04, 25.1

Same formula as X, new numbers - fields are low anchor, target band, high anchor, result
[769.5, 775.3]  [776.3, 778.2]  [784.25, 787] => 0.037 mag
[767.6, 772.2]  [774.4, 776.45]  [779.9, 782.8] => -0.055 mag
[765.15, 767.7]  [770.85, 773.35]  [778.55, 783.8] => -0.012 mag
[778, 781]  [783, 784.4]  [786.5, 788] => -0.073 mag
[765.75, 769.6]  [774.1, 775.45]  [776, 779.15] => -0.062 mag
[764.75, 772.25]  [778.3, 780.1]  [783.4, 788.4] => 0.041 mag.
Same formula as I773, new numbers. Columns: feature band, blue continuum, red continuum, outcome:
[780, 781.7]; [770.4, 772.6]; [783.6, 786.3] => 0.04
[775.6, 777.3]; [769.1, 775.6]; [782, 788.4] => 0.00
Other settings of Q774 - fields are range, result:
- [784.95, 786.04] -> 25.9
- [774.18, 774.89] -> 26.5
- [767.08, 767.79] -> 26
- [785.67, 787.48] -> 25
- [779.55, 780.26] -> 24.9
